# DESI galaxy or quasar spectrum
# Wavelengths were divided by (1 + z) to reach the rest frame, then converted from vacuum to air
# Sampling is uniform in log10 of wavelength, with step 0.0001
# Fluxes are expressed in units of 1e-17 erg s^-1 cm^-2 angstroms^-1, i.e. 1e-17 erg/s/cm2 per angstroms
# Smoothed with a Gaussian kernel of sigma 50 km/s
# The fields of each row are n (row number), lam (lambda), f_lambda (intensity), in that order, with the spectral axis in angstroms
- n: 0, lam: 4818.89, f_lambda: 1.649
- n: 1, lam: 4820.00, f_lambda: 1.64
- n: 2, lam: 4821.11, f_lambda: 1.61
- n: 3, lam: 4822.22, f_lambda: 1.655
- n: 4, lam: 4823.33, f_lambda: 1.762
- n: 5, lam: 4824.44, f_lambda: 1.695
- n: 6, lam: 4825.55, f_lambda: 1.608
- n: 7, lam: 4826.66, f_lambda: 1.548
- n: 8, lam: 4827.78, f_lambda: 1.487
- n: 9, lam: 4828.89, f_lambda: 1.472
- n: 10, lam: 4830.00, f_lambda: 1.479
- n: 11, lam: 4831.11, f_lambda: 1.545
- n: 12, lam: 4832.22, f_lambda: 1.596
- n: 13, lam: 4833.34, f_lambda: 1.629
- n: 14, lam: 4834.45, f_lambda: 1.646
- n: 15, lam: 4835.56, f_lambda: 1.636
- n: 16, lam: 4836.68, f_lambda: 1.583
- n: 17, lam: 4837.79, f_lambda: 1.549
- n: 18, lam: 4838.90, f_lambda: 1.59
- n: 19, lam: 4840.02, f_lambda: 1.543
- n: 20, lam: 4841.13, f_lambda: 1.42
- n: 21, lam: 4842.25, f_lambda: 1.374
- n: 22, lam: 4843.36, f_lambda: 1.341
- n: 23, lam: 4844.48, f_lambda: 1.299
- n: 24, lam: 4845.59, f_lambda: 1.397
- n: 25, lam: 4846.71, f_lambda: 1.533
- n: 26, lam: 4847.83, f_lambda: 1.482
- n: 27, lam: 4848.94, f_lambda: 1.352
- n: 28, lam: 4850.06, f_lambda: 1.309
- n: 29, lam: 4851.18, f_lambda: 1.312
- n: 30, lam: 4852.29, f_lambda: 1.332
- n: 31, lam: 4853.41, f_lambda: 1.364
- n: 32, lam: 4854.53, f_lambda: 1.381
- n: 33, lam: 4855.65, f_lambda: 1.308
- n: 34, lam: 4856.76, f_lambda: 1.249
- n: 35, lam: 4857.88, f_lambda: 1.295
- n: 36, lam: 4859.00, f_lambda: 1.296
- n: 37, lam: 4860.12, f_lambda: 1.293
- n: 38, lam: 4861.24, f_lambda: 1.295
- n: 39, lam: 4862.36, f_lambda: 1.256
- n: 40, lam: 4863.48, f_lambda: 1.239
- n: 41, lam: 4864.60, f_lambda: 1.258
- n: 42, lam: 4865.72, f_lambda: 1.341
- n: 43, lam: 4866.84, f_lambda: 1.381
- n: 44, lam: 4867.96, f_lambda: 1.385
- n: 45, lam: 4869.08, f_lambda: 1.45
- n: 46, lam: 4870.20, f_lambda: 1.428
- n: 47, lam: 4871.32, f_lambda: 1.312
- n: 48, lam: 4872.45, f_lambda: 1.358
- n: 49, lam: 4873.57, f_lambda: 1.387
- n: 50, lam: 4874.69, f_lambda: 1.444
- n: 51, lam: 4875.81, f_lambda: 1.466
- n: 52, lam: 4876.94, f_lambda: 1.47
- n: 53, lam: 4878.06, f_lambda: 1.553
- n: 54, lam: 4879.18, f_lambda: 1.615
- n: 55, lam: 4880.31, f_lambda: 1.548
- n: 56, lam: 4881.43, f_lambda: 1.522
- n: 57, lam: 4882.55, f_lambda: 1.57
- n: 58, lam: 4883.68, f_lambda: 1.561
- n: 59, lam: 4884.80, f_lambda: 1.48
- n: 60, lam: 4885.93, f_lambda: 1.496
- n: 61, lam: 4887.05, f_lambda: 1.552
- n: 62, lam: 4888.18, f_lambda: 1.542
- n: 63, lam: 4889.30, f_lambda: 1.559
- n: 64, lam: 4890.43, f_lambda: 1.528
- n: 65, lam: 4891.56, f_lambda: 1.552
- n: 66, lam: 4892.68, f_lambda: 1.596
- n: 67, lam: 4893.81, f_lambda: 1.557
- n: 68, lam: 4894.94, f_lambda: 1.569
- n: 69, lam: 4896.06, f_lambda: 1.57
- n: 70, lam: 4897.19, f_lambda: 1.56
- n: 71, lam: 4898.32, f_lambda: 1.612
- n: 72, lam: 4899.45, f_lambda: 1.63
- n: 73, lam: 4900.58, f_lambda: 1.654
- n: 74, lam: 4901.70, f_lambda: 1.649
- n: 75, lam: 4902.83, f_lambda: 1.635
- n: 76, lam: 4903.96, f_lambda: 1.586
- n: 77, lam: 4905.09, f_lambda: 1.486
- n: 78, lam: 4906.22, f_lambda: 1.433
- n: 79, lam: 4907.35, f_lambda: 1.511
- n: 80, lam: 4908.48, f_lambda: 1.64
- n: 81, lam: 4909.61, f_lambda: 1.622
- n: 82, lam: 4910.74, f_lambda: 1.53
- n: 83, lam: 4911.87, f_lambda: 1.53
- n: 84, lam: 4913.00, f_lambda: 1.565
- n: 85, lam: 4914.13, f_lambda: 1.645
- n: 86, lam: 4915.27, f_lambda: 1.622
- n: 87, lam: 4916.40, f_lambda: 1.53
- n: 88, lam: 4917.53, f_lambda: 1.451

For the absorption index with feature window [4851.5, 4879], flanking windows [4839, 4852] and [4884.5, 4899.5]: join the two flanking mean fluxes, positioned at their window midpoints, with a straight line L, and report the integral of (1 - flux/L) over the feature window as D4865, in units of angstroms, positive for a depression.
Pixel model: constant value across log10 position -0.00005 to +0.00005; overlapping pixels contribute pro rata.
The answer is 2.0 angstroms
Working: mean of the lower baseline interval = 1.4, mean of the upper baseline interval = 1.56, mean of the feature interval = 1.36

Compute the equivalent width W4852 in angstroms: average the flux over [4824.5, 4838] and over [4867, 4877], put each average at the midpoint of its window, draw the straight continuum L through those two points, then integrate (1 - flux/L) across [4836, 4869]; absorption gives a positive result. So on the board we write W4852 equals 2.5 angstroms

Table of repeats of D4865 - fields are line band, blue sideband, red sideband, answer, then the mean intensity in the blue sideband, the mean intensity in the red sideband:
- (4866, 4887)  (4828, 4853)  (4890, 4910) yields 0.9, 1.47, 1.58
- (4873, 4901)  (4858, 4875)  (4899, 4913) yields -1.6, 1.34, 1.58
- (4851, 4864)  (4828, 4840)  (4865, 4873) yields 1.3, 1.57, 1.38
